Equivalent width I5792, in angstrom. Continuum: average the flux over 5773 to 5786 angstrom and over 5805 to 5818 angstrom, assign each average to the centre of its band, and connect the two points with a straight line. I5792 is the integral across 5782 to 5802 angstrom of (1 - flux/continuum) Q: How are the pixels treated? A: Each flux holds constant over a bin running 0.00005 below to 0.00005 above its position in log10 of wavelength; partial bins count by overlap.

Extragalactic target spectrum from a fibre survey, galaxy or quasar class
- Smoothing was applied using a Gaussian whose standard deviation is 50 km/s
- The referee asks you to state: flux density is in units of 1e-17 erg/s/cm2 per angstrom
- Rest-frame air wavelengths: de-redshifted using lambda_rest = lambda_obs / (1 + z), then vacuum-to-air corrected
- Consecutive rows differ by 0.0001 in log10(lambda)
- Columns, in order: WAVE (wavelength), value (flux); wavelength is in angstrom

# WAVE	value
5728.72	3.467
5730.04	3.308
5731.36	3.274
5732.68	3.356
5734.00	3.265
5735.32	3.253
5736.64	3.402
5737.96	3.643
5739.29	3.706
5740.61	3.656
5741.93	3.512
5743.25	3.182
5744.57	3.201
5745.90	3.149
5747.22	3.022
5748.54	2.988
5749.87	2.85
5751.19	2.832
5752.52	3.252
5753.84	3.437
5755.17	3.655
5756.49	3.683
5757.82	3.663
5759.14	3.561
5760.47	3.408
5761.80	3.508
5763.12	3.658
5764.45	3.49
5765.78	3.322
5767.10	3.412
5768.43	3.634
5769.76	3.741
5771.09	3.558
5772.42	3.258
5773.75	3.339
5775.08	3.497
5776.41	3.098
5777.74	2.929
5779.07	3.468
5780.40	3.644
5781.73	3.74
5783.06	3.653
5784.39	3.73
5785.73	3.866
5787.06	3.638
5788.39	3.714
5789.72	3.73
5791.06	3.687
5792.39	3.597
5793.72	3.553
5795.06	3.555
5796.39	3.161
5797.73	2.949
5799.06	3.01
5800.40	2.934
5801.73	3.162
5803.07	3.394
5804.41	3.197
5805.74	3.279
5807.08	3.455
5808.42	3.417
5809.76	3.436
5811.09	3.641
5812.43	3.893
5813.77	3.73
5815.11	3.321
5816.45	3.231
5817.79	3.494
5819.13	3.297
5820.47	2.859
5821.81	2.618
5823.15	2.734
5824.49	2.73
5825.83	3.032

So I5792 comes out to 0.06 angstrom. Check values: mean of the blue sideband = 3.48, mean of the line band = 3.47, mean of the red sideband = 3.49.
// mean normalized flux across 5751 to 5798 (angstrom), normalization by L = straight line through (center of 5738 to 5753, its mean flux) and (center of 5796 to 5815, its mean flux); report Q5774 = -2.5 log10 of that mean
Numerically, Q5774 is -0.07 mag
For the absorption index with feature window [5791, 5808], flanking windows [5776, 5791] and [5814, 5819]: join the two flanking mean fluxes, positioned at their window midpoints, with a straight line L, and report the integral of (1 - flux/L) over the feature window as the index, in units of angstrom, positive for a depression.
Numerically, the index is 0.92 angstrom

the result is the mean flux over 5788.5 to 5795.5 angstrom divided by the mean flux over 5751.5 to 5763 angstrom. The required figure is 1.04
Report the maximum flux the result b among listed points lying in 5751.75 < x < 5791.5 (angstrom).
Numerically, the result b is 3.866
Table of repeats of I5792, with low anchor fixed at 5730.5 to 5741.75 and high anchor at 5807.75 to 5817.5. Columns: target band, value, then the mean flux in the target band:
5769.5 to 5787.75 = -0.1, 3.51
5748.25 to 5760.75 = 0.4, 3.34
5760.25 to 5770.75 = -0.2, 3.53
